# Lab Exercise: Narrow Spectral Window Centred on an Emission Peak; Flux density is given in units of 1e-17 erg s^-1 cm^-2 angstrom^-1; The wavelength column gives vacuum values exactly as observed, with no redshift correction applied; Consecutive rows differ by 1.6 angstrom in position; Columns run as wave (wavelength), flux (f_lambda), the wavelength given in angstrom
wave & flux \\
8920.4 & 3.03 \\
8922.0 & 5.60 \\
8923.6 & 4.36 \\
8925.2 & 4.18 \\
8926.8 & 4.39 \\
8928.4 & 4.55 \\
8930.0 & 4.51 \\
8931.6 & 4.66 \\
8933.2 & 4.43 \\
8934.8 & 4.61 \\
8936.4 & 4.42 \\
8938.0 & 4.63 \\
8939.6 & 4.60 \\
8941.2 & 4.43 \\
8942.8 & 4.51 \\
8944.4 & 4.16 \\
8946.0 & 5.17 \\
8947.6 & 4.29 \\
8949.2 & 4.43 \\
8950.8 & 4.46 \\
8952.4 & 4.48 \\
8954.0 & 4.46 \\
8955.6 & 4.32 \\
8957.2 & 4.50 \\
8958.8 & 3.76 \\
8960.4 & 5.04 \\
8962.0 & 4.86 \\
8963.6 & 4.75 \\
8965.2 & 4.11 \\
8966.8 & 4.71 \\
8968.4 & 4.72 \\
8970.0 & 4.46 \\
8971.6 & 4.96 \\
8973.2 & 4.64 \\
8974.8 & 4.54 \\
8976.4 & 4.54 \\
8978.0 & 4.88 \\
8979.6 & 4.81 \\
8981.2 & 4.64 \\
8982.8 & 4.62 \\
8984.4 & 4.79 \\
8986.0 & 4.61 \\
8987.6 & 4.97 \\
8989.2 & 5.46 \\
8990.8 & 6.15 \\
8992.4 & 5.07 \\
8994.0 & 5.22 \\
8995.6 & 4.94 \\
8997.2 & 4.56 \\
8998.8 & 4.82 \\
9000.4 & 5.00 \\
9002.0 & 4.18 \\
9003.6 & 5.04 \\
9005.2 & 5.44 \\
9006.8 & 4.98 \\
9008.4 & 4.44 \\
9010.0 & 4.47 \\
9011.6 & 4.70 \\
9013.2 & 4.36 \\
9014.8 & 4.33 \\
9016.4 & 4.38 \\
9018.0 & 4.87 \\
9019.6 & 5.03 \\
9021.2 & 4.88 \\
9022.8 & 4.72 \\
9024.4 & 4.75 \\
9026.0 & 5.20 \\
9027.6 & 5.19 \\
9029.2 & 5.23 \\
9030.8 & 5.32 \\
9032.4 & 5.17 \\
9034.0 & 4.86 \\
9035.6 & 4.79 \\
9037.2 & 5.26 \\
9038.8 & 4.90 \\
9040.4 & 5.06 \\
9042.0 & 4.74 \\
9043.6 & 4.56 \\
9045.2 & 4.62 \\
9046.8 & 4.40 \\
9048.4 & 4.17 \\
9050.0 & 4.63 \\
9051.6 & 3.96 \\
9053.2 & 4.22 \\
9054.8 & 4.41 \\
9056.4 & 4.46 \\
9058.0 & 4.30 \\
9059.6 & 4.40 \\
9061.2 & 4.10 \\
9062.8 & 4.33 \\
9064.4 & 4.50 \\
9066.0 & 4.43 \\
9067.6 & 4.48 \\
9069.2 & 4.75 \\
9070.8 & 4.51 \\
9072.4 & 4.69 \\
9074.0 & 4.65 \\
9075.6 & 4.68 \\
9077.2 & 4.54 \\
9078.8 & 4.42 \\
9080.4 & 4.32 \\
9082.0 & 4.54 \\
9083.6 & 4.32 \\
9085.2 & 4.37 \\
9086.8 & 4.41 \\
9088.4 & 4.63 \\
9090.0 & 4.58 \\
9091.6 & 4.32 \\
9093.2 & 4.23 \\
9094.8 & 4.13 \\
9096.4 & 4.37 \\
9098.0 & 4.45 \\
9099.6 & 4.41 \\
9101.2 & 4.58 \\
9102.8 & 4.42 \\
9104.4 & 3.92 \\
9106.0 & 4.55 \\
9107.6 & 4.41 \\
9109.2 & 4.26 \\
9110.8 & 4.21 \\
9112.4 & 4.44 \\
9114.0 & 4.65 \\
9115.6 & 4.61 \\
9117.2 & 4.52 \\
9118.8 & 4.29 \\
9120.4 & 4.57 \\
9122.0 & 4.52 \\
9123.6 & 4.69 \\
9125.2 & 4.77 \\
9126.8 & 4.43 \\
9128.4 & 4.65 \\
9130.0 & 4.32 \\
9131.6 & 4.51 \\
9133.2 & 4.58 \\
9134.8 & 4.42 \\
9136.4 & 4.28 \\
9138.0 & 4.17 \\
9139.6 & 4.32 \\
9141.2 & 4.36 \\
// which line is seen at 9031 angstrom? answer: [N II] 6583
